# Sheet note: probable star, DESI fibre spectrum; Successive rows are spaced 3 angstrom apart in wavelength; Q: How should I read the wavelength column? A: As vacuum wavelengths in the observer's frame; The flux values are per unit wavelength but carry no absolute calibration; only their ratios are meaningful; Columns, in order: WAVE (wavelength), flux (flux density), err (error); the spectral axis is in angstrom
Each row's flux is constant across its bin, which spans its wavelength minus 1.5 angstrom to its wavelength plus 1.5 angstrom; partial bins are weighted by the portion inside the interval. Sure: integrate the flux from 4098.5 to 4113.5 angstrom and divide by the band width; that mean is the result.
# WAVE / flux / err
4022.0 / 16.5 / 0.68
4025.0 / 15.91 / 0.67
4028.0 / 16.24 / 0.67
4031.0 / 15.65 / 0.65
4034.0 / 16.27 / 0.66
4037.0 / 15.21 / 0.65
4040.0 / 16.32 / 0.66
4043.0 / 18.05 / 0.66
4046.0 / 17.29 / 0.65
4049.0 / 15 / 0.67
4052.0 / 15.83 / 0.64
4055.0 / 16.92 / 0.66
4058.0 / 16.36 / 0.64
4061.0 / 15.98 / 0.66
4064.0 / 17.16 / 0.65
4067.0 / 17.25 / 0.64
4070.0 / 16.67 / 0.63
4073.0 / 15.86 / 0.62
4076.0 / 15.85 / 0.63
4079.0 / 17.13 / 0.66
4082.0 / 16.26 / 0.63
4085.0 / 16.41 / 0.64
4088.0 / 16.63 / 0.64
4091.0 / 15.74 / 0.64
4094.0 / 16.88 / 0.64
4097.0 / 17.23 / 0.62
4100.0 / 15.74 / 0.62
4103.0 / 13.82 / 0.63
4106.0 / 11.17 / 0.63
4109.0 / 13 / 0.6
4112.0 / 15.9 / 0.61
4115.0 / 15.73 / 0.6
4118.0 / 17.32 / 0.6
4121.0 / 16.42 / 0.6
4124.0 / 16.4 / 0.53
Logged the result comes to 13.9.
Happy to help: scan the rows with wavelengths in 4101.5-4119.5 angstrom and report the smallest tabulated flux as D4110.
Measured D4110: 11.17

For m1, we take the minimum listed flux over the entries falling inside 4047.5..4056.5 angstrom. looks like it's 15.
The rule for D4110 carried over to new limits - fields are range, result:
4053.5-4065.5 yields 15.98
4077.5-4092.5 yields 15.74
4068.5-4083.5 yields 15.85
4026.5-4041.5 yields 15.21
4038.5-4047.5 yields 16.32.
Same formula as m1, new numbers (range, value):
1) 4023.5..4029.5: 15.91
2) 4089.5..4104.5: 13.82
